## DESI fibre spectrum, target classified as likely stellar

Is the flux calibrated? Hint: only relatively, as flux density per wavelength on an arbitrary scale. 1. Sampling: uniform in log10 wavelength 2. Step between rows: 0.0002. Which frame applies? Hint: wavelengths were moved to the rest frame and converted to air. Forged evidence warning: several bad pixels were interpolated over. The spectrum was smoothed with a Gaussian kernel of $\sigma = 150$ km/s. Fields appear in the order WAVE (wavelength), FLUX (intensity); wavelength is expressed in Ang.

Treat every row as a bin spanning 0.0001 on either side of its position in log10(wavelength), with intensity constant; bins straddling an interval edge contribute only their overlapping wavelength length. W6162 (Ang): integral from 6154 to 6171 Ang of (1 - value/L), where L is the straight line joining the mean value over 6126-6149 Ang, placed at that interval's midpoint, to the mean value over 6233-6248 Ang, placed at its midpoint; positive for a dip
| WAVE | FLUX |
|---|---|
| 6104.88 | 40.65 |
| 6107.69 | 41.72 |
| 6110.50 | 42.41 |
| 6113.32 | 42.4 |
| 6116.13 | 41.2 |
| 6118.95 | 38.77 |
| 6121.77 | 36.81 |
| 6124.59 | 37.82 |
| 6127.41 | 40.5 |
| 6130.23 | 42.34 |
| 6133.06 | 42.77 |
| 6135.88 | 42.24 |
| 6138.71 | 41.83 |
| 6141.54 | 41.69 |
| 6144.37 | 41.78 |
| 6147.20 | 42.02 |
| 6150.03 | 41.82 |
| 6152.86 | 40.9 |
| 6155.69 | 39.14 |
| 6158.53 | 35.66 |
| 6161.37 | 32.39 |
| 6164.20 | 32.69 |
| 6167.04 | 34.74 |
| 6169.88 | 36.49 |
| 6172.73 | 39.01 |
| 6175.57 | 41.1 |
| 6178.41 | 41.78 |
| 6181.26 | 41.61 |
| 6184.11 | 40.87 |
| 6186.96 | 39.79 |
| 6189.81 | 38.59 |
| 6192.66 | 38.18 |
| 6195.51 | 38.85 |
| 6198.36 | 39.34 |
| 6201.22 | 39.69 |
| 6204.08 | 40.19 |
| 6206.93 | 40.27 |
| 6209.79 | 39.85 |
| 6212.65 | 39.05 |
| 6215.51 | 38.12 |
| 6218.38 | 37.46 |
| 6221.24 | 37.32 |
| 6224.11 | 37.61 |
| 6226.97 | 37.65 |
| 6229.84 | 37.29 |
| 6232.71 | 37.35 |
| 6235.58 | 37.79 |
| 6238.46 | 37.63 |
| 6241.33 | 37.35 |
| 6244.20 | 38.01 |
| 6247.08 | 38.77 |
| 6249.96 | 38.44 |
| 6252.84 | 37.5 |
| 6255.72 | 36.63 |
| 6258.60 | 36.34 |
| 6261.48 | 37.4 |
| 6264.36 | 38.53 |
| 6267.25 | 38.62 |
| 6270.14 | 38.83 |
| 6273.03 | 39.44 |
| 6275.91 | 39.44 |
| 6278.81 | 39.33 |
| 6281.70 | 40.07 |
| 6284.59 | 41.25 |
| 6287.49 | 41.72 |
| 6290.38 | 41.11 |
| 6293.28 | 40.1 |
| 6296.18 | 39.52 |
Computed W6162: 2.4 Ang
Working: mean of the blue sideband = 41.9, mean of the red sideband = 37.8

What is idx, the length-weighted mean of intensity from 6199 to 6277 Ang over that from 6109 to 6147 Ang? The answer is 0.93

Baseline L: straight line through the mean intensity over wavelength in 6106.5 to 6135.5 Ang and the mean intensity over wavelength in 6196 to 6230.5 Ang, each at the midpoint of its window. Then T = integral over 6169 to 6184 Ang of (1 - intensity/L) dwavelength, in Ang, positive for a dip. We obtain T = -0.3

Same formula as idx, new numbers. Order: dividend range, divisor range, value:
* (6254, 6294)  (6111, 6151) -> 0.96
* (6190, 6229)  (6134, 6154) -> 0.93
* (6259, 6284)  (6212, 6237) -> 1.03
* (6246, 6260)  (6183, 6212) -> 0.95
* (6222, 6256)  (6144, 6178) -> 0.99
